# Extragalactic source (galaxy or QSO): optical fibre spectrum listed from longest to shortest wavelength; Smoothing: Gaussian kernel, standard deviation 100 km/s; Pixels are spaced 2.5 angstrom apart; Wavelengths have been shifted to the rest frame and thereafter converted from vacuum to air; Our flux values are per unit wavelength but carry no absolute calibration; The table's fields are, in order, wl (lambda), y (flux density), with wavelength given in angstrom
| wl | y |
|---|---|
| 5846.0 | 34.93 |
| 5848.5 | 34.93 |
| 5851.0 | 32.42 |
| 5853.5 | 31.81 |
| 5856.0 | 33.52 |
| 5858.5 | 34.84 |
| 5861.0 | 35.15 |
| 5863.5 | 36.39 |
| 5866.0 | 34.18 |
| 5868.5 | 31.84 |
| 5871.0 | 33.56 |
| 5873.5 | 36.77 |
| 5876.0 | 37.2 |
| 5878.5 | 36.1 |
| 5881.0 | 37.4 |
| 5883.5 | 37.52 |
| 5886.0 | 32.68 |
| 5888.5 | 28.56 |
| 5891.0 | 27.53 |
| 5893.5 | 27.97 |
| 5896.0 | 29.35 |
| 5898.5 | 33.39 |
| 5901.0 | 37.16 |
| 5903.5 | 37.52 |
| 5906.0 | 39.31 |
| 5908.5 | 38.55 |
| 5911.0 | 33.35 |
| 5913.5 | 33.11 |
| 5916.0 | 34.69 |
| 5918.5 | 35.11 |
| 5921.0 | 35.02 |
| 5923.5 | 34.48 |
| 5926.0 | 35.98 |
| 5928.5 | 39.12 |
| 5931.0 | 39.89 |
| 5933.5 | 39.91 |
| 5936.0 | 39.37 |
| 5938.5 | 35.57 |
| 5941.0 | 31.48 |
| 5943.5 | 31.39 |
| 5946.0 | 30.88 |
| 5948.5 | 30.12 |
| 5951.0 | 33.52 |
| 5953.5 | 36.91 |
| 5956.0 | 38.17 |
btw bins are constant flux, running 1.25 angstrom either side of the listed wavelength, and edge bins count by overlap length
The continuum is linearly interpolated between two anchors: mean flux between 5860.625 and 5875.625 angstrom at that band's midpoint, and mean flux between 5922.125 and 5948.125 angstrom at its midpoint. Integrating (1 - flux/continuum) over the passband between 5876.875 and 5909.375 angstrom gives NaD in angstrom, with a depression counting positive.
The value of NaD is 0.9 angstrom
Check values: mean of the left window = 34.8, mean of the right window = 35.6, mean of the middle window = 34.1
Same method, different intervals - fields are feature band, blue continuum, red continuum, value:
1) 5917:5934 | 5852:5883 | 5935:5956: -1.4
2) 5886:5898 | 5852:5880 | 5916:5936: 2.2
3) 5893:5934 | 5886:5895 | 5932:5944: -4.3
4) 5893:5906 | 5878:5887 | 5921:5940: 0.9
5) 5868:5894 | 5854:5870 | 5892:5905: 0.0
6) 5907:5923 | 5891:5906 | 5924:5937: 0.4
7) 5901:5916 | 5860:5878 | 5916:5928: -0.4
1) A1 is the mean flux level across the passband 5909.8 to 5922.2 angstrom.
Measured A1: 34.3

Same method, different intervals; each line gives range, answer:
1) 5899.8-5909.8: 38.1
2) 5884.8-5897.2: 29.2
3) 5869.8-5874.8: 35.2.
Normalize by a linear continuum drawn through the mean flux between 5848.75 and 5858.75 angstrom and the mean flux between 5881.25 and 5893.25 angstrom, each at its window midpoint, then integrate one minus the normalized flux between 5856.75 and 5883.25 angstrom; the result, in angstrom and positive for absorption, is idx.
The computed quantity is -2.4 angstrom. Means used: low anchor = 33.2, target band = 35.4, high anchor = 31.8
